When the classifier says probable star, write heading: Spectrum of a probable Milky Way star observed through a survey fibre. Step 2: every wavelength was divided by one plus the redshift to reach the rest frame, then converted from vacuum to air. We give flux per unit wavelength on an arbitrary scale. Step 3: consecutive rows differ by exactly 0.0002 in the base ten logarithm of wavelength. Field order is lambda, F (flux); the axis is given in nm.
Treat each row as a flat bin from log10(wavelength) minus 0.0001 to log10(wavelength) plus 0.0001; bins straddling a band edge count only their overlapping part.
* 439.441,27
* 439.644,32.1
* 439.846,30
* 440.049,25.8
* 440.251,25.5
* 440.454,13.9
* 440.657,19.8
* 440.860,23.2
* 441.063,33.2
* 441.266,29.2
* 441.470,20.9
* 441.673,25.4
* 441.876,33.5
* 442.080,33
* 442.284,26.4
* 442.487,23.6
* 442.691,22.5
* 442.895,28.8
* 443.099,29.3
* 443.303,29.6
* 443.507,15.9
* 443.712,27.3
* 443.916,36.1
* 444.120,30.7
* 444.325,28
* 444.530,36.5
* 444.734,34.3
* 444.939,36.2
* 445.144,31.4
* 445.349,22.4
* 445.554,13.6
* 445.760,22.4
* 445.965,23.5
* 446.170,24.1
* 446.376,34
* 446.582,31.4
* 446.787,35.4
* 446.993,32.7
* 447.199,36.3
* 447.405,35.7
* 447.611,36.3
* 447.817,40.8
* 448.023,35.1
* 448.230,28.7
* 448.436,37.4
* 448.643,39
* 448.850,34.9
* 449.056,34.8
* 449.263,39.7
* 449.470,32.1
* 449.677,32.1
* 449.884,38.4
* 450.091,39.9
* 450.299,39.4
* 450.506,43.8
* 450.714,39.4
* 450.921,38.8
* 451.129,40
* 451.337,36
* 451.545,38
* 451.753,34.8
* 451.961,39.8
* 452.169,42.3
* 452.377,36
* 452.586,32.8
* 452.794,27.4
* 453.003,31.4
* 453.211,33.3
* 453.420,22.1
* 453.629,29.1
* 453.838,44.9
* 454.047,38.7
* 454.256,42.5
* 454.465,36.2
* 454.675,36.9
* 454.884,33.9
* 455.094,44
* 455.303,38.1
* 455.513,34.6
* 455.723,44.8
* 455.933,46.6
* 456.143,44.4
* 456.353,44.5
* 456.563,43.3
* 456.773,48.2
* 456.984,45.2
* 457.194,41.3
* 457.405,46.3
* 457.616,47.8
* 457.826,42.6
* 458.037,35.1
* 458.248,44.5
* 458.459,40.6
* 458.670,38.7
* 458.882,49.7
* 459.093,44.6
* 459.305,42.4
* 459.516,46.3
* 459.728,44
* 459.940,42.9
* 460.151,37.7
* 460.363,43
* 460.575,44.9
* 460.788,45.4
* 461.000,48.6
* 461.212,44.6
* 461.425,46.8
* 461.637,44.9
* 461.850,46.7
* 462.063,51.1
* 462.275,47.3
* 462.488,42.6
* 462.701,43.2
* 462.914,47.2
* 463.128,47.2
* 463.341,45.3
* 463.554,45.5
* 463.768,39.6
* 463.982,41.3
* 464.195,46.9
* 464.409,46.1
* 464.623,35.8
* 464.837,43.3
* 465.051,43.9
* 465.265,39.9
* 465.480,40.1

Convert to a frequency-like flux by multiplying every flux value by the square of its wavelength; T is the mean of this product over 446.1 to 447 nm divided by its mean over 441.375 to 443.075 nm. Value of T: 1.20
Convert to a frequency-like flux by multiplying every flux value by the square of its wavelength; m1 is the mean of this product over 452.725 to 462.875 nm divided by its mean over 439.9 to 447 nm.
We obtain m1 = 1.63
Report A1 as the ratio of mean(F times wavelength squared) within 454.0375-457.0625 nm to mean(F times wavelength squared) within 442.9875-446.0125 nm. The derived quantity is 1.56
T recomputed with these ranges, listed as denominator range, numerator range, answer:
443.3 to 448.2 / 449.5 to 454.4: 1.23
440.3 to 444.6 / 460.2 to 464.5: 1.84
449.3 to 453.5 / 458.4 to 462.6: 1.29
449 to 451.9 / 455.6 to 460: 1.20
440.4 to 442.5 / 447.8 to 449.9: 1.41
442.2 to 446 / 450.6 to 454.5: 1.37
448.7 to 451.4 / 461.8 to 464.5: 1.27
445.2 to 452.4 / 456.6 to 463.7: 1.36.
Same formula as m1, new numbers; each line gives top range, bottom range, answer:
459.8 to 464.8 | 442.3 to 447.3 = 1.68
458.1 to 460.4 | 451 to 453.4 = 1.26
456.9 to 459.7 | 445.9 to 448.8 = 1.35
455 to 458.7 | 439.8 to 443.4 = 1.75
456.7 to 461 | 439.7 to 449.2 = 1.58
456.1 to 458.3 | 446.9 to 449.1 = 1.28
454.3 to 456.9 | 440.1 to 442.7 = 1.73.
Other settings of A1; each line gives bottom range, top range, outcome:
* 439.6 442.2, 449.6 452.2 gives 1.53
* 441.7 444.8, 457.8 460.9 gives 1.59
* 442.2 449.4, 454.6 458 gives 1.45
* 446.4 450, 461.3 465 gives 1.35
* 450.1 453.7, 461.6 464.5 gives 1.33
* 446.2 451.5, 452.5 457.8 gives 1.11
